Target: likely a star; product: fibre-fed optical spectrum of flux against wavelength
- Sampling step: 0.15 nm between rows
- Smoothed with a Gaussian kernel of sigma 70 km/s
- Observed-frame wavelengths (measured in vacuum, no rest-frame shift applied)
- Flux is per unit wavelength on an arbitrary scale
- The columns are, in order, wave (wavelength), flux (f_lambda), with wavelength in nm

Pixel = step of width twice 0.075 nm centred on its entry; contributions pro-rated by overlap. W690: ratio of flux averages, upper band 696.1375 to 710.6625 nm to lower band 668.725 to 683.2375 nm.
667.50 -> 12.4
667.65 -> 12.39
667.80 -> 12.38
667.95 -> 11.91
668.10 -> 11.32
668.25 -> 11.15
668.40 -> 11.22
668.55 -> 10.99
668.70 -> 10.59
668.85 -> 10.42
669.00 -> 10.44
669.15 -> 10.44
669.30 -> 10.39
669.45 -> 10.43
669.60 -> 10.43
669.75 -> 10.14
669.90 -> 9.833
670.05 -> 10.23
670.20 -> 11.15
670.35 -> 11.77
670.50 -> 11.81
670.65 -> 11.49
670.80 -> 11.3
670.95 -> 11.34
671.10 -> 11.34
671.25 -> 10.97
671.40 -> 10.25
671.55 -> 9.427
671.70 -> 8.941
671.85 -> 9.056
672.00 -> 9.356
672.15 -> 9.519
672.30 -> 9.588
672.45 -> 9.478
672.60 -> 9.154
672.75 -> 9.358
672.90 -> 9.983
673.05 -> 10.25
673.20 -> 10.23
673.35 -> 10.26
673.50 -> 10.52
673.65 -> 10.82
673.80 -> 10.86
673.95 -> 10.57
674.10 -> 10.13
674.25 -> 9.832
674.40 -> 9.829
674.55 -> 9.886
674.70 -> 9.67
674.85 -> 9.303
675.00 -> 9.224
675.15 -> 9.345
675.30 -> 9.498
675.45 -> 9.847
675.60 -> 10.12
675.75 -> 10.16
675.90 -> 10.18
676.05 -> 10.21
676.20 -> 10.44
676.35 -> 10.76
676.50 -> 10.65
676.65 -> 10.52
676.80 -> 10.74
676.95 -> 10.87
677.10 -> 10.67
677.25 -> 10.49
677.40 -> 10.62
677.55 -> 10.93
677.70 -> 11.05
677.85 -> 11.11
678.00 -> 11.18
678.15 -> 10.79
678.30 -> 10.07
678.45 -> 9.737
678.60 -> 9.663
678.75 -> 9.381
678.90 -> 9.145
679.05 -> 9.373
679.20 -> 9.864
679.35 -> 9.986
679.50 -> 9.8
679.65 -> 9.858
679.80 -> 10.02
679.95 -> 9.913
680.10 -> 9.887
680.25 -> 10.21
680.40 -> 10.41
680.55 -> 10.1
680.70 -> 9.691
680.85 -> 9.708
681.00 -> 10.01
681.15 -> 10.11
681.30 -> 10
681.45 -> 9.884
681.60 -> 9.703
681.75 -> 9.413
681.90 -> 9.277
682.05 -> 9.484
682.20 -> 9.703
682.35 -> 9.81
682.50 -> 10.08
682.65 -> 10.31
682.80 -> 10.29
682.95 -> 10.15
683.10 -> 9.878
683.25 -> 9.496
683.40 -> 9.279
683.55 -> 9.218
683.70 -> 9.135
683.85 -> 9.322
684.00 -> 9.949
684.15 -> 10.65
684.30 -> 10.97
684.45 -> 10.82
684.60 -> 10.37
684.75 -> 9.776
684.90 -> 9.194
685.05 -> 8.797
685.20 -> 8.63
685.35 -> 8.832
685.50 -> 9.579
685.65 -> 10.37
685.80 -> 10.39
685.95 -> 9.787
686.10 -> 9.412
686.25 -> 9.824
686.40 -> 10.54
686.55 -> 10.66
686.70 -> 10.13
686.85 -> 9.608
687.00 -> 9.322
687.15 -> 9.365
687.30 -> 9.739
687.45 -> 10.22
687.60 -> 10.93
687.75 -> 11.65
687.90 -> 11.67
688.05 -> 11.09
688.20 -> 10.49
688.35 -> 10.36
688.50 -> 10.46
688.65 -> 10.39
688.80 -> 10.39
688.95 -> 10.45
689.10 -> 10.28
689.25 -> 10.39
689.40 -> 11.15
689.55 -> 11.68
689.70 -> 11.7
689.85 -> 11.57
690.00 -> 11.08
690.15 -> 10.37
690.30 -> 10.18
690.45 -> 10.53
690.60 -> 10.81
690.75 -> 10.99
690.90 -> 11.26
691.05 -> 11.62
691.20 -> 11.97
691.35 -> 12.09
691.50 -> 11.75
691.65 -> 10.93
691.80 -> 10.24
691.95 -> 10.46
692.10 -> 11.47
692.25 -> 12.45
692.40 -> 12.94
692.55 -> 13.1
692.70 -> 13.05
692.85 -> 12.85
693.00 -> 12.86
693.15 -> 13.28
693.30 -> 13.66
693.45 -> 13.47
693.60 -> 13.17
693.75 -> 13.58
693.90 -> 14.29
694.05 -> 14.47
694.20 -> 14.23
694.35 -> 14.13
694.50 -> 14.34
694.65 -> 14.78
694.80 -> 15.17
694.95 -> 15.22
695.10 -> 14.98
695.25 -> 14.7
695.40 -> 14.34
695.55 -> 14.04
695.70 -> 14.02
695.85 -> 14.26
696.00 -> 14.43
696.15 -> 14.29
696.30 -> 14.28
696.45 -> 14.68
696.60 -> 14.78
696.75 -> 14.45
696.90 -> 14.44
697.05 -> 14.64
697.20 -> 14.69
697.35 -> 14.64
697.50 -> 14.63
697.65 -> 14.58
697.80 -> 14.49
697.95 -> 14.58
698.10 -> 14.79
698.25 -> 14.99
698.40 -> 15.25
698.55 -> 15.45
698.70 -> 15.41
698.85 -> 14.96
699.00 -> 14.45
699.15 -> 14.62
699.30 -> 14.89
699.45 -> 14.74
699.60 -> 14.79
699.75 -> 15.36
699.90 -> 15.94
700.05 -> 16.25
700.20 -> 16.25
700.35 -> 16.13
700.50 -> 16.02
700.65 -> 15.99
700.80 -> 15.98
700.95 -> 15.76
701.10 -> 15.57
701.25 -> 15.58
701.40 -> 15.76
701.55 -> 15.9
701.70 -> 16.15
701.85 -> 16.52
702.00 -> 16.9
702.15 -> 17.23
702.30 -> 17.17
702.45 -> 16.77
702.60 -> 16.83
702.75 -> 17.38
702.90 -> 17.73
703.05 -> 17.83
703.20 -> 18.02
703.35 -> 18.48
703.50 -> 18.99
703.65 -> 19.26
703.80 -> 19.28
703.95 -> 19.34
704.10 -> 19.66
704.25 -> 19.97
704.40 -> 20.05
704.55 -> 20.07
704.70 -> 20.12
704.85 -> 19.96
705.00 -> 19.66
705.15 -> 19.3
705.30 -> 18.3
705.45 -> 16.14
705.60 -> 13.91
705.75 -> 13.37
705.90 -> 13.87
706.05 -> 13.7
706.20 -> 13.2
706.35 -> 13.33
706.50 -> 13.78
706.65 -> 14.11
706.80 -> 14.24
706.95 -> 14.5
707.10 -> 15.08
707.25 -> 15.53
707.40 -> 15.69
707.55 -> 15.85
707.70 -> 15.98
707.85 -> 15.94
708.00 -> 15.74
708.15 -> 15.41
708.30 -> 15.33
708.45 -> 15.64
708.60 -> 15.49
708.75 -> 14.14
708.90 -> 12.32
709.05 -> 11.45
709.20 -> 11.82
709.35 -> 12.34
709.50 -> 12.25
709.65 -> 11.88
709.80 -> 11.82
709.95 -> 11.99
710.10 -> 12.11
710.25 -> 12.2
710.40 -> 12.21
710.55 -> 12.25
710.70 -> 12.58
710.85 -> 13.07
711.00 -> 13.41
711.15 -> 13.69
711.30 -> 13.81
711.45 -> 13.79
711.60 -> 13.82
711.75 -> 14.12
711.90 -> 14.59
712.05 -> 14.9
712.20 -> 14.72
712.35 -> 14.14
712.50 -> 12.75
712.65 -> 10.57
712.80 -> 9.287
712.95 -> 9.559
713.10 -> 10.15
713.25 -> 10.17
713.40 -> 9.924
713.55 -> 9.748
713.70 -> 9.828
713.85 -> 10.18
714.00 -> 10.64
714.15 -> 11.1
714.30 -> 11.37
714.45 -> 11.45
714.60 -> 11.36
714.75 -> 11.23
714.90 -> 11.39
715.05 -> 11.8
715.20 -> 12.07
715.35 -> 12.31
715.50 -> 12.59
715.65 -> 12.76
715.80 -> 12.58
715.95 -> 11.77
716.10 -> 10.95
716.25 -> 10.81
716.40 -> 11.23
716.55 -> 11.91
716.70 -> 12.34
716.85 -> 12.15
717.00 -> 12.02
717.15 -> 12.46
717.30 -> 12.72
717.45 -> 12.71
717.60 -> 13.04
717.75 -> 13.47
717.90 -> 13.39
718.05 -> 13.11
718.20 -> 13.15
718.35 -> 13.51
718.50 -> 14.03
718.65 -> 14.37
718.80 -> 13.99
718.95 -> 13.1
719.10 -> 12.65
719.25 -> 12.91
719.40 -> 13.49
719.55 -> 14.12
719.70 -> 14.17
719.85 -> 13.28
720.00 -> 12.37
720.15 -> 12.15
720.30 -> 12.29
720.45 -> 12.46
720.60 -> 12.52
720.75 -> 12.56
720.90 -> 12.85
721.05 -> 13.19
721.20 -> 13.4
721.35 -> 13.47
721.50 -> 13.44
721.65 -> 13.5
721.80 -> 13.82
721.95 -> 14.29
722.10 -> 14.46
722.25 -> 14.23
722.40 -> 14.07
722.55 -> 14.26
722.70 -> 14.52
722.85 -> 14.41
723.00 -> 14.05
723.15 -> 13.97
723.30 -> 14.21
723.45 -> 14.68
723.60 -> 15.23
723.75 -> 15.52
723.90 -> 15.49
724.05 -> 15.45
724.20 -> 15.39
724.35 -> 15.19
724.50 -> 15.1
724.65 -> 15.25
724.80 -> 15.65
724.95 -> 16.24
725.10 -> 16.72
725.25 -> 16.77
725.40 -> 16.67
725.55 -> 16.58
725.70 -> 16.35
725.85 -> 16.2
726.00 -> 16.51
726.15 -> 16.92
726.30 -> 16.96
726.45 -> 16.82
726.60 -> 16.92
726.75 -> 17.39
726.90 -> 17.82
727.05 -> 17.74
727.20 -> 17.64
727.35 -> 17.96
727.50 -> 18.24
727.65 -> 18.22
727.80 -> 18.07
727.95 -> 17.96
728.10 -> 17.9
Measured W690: 1.53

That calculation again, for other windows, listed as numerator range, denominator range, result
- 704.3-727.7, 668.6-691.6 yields 1.36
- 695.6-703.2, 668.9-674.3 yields 1.50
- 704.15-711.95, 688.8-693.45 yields 1.27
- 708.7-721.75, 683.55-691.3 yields 1.20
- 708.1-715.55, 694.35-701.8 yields 0.82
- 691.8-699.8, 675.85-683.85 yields 1.41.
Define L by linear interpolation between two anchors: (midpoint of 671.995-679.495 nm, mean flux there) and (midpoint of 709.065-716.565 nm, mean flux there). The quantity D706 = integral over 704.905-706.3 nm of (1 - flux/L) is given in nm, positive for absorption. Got -0.50 nm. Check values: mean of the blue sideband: 10.1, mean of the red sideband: 12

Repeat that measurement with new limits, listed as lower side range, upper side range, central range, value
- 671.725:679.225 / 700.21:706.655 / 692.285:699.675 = 0.394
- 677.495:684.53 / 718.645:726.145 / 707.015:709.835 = -0.296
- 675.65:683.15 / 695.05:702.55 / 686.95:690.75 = 0.587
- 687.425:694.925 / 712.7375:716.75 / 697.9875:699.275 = -0.361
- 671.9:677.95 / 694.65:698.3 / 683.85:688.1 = 0.809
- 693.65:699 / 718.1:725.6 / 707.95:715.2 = 0.986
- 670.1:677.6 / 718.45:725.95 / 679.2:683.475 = 0.395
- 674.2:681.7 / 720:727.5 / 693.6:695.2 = -0.346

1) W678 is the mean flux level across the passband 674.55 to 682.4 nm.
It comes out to 10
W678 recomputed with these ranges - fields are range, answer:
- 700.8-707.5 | 16.8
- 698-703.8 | 16.2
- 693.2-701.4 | 14.8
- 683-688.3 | 9.98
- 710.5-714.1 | 12.1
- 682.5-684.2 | 9.79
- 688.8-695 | 12.3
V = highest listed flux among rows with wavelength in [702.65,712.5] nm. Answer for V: 20.12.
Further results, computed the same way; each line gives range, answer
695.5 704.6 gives 20.07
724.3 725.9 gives 16.77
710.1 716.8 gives 14.9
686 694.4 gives 14.47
